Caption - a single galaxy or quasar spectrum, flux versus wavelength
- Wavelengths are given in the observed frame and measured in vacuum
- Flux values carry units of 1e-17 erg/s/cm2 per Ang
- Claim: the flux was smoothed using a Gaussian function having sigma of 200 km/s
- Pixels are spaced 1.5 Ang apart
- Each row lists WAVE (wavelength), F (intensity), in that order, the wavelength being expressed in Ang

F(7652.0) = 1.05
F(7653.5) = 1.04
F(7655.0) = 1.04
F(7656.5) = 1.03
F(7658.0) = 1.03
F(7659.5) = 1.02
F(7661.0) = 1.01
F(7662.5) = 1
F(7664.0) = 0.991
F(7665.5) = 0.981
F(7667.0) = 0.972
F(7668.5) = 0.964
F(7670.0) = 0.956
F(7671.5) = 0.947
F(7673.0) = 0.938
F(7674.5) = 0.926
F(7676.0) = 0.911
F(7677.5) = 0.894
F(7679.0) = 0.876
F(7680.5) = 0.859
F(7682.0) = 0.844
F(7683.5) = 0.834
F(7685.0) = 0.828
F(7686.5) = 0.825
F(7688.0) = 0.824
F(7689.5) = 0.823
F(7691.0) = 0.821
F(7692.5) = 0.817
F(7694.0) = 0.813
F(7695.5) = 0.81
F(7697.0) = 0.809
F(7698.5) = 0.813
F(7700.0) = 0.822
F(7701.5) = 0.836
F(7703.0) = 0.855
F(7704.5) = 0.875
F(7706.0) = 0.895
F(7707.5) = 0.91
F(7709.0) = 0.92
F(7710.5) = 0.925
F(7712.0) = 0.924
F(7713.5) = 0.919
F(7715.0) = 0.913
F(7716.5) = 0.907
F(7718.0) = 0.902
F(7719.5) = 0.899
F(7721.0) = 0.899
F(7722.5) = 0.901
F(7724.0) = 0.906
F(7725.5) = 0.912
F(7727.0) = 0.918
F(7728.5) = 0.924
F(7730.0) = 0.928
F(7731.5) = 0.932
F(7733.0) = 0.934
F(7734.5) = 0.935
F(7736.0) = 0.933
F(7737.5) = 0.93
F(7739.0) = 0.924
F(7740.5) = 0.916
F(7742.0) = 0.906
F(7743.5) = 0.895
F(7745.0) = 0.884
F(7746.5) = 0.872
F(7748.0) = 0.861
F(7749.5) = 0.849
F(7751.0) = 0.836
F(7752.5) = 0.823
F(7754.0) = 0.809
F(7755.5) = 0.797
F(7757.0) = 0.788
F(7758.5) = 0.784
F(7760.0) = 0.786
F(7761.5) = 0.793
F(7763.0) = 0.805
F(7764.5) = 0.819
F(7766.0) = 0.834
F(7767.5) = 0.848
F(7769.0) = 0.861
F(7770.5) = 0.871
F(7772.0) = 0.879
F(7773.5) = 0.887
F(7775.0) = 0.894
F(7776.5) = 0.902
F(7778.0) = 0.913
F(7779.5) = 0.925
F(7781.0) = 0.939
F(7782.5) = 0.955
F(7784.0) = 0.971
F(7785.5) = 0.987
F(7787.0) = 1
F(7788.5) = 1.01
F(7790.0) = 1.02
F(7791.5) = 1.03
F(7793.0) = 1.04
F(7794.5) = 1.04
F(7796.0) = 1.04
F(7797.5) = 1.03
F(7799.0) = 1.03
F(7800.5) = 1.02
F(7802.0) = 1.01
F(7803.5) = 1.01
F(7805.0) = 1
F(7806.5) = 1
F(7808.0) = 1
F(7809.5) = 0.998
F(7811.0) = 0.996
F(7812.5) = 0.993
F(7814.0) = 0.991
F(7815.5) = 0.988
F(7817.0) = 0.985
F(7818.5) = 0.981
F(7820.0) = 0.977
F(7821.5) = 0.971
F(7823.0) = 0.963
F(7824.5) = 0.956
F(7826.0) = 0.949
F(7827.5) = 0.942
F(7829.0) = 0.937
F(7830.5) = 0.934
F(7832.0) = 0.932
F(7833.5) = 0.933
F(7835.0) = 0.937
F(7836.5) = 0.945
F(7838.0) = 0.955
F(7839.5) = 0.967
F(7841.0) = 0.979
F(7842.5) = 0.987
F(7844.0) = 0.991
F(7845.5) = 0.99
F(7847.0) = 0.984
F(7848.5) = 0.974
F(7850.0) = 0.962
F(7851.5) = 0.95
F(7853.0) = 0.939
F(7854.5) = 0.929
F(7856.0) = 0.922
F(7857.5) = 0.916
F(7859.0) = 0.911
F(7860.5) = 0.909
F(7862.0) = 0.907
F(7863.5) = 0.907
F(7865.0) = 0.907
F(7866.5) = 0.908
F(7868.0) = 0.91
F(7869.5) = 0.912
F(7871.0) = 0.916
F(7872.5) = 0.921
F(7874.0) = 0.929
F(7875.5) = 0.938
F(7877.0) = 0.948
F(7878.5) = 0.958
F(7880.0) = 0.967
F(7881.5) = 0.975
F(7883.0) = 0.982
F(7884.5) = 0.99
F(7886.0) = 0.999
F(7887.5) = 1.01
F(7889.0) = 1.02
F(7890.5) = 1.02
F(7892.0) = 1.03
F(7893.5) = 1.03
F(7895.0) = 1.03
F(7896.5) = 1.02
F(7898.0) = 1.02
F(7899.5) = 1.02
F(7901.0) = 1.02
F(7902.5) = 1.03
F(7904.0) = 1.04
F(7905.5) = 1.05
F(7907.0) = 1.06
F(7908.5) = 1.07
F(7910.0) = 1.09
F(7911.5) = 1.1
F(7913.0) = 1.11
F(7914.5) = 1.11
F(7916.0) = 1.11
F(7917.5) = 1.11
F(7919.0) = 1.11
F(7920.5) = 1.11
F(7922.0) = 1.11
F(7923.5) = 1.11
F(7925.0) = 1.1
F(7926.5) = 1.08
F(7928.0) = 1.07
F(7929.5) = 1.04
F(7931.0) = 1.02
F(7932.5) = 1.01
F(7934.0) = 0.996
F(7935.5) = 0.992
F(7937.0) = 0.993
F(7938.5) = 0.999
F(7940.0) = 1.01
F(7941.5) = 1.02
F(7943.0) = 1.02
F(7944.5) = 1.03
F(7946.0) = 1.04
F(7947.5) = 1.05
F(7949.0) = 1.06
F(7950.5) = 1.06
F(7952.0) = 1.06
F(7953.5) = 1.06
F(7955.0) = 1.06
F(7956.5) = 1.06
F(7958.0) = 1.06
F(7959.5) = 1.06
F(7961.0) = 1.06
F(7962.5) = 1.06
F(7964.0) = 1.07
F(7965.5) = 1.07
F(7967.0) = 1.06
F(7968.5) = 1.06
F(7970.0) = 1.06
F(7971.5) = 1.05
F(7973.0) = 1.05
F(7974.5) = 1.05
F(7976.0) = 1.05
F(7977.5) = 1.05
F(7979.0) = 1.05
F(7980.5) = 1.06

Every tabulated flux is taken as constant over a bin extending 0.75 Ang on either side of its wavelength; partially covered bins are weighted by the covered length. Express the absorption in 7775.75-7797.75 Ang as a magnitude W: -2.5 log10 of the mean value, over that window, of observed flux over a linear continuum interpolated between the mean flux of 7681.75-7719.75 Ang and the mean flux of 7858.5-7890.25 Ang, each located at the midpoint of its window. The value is -0.10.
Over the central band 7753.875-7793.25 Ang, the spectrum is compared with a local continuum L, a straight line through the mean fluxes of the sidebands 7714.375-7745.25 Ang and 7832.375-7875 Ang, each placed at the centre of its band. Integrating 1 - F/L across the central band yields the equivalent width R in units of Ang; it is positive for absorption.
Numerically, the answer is 1.3 Ang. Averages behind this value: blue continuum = 0.915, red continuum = 0.939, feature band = 0.894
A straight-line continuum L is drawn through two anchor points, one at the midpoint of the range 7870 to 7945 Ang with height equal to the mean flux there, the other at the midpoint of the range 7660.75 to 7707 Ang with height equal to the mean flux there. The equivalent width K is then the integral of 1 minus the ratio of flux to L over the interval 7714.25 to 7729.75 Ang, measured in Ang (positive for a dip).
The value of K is -0.04 Ang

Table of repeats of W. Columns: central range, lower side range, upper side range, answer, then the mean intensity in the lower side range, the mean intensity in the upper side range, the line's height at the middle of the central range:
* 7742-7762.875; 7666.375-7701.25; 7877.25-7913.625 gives 0.11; 0.866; 1.03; 0.917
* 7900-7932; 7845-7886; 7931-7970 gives -0.08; 0.94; 1.04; 1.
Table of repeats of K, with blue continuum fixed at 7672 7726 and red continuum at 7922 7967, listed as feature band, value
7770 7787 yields 0.1 Ang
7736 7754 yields 0.5 Ang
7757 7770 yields 1.4 Ang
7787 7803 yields -1.4 Ang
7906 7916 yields -0.7 Ang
